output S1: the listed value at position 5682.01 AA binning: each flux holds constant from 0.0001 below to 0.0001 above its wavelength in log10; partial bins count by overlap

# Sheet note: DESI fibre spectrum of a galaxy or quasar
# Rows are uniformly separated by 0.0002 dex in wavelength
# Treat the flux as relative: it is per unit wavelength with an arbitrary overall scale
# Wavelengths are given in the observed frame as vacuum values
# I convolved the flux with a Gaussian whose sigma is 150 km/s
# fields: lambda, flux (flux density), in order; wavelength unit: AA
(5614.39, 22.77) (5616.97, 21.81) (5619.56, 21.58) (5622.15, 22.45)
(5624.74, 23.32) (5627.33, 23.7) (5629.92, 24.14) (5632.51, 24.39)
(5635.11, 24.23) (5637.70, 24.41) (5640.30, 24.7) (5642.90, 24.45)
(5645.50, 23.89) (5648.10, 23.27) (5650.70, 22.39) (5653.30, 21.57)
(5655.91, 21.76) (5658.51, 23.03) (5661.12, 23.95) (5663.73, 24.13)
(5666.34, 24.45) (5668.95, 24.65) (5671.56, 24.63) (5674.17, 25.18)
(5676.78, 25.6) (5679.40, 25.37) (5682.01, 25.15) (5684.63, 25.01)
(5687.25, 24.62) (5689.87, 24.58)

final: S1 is 25.15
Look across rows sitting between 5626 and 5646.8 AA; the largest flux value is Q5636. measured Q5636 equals 24.7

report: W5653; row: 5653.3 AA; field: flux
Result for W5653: 21.57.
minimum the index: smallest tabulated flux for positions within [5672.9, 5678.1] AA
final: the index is 25.18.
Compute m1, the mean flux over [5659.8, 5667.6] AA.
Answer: 24.2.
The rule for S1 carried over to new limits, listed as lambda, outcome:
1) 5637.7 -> 24.41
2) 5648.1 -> 23.27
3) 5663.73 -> 24.13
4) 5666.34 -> 24.45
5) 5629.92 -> 24.14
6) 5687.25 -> 24.62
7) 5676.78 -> 25.6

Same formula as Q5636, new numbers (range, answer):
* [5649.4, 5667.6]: 24.45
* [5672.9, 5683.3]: 25.6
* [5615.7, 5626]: 23.32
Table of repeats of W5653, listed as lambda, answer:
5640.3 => 24.7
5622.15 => 22.45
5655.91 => 21.76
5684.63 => 25.01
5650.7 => 22.39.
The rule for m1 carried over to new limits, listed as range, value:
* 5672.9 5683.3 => 25.3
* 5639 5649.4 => 24.1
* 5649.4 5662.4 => 22.5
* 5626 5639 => 24.2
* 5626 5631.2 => 23.9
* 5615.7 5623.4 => 21.9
